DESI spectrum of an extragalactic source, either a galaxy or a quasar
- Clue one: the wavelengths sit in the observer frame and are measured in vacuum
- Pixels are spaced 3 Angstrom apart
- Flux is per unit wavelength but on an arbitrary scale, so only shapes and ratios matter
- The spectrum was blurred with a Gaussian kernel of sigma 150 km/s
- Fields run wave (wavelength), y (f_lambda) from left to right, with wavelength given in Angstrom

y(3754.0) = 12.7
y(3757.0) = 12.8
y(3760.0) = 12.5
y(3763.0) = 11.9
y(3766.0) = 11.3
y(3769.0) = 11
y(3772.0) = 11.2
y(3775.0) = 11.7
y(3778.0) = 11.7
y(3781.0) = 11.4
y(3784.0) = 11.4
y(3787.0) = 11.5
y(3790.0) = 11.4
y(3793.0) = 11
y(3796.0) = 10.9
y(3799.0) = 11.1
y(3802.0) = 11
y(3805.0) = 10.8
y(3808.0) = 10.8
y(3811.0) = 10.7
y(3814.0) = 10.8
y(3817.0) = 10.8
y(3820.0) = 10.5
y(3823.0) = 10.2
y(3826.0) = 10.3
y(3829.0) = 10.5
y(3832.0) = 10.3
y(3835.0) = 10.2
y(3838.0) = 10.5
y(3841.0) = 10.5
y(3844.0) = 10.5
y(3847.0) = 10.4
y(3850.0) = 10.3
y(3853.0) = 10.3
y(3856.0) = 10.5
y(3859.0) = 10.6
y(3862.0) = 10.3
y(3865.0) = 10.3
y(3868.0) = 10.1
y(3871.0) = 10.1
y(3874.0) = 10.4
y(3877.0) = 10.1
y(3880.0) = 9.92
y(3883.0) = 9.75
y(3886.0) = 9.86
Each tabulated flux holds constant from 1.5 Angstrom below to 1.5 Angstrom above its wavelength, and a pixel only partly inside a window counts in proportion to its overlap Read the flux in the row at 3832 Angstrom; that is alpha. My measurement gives 10.3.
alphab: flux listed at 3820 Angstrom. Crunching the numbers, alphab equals 10.5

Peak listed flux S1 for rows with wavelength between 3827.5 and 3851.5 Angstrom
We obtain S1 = 10.5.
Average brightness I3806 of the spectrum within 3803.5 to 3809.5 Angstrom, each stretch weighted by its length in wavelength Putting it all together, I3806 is 10.8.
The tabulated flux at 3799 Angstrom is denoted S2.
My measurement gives 11.1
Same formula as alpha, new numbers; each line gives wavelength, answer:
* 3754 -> 12.7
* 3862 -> 10.3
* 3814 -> 10.8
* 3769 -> 11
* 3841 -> 10.5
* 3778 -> 11.7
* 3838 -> 10.5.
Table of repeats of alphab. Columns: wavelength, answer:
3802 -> 11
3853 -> 10.3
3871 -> 10.1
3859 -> 10.6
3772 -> 11.2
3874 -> 10.4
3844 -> 10.5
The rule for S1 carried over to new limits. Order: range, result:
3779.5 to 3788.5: 11.5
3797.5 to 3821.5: 11.1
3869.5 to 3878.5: 10.4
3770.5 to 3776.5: 11.7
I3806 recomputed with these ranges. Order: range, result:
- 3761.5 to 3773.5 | 11.3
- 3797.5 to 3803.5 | 11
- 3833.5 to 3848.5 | 10.4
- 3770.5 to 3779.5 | 11.5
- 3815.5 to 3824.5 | 10.5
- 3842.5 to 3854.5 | 10.4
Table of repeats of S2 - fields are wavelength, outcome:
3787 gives 11.5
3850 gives 10.3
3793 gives 11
